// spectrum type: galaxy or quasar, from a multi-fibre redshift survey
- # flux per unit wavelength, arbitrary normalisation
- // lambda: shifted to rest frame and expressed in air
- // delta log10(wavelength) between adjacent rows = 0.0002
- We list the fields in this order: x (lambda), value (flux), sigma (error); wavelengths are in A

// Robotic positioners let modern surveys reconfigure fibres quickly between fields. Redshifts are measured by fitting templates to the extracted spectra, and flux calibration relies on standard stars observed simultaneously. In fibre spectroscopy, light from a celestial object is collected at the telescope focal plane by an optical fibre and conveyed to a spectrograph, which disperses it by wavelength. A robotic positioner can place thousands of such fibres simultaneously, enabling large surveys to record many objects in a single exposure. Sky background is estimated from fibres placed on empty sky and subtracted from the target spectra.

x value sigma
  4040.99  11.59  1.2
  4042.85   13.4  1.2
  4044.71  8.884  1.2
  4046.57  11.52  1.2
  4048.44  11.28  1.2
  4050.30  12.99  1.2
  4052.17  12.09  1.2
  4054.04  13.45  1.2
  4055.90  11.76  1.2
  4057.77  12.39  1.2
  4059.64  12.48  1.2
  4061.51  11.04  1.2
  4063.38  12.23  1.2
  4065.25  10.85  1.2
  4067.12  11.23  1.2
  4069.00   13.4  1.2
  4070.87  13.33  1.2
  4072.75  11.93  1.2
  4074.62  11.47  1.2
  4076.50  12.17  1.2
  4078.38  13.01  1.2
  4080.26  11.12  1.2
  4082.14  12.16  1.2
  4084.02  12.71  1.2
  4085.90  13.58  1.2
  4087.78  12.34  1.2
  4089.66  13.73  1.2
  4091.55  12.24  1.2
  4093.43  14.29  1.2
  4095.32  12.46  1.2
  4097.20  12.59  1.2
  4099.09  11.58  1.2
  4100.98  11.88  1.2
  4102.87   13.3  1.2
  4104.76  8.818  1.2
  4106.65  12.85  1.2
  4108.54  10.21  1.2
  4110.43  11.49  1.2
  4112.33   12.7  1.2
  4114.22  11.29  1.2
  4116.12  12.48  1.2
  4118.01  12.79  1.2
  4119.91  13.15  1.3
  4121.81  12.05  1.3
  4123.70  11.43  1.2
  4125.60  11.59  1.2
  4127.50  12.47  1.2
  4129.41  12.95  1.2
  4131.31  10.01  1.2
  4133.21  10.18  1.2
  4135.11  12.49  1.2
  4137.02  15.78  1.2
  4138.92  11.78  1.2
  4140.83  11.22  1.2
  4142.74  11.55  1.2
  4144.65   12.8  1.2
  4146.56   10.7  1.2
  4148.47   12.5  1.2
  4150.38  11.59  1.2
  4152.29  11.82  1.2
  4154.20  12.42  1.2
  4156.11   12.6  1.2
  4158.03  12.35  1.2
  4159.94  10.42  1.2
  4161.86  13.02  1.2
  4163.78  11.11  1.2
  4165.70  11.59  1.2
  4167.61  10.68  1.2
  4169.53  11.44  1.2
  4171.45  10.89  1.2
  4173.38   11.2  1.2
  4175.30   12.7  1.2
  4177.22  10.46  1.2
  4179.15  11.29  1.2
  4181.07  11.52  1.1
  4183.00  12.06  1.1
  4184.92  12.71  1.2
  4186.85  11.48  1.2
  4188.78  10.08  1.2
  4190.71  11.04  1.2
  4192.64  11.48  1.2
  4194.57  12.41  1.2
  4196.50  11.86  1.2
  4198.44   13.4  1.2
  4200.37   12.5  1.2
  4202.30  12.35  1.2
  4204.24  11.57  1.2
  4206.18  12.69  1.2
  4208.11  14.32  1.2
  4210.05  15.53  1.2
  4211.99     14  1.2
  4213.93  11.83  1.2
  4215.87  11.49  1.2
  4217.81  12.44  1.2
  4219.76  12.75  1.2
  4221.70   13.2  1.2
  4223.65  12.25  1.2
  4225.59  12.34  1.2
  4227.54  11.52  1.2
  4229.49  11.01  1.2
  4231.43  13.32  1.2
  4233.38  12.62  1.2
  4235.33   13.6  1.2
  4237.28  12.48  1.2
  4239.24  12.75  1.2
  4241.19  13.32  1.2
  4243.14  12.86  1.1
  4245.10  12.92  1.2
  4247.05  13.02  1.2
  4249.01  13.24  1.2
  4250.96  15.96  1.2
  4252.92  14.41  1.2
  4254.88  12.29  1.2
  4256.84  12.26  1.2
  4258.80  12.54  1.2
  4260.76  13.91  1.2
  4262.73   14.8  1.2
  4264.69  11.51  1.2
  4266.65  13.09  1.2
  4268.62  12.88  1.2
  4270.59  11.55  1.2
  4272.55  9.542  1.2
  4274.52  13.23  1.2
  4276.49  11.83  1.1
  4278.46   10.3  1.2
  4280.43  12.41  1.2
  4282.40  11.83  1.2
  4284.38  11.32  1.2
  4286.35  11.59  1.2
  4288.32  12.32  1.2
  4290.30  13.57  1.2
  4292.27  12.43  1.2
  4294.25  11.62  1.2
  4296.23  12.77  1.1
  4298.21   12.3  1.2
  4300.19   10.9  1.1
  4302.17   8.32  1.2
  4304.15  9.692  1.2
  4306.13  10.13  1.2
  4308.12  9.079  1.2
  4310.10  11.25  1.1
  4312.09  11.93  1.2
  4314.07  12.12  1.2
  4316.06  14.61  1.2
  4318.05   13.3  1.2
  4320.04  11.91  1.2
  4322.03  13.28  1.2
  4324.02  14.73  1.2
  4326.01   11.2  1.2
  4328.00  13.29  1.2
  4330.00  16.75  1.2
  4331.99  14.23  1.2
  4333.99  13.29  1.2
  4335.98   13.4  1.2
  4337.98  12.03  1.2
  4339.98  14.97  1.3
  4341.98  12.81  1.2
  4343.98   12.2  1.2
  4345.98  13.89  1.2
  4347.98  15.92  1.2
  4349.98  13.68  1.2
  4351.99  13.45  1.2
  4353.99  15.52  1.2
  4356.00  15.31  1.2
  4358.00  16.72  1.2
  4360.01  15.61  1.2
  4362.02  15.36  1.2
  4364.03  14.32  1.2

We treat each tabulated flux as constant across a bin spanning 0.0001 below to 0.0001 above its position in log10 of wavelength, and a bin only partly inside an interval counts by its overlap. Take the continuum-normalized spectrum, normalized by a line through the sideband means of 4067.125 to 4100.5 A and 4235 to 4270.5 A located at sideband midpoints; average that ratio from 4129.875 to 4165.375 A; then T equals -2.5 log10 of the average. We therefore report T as 0.08 mag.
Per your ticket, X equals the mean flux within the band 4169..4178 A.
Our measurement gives 11.3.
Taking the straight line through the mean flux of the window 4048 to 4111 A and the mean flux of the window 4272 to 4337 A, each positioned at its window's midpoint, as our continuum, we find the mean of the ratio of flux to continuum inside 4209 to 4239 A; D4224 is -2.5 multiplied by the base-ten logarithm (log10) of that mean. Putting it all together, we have -0.046 mag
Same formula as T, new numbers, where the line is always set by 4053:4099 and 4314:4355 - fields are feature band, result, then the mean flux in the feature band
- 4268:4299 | 0.13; 12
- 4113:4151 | 0.06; 12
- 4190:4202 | 0.07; 12.2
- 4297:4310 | 0.31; 10.2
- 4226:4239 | 0.06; 12.4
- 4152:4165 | 0.07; 12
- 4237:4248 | 0.03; 12.9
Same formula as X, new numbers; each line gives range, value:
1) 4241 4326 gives 12.3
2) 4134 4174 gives 11.9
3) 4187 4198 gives 11.5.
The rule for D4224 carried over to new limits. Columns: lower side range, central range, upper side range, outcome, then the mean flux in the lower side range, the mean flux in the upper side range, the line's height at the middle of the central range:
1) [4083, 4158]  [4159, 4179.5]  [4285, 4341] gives 0.08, 12.2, 12.4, 12.2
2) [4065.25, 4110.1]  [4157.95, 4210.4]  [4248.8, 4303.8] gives 0.03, 12.2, 12.3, 12.3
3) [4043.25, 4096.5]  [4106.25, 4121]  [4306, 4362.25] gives 0.03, 12.2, 13.5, 12.5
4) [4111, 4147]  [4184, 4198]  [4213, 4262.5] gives 0.08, 12.1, 12.8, 12.5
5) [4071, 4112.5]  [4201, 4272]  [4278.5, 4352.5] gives -0.04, 12.2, 12.5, 12.4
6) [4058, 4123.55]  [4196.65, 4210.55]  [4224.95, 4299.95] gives -0.05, 12.2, 12.5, 12.4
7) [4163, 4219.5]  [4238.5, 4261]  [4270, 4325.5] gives -0.12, 12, 11.8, 11.9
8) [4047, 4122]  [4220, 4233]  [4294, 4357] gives 0.02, 12.2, 12.8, 12.6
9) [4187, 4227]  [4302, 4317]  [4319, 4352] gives 0.21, 12.4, 13.6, 13.4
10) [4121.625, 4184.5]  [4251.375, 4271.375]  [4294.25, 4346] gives -0.07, 11.8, 12.4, 12.2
